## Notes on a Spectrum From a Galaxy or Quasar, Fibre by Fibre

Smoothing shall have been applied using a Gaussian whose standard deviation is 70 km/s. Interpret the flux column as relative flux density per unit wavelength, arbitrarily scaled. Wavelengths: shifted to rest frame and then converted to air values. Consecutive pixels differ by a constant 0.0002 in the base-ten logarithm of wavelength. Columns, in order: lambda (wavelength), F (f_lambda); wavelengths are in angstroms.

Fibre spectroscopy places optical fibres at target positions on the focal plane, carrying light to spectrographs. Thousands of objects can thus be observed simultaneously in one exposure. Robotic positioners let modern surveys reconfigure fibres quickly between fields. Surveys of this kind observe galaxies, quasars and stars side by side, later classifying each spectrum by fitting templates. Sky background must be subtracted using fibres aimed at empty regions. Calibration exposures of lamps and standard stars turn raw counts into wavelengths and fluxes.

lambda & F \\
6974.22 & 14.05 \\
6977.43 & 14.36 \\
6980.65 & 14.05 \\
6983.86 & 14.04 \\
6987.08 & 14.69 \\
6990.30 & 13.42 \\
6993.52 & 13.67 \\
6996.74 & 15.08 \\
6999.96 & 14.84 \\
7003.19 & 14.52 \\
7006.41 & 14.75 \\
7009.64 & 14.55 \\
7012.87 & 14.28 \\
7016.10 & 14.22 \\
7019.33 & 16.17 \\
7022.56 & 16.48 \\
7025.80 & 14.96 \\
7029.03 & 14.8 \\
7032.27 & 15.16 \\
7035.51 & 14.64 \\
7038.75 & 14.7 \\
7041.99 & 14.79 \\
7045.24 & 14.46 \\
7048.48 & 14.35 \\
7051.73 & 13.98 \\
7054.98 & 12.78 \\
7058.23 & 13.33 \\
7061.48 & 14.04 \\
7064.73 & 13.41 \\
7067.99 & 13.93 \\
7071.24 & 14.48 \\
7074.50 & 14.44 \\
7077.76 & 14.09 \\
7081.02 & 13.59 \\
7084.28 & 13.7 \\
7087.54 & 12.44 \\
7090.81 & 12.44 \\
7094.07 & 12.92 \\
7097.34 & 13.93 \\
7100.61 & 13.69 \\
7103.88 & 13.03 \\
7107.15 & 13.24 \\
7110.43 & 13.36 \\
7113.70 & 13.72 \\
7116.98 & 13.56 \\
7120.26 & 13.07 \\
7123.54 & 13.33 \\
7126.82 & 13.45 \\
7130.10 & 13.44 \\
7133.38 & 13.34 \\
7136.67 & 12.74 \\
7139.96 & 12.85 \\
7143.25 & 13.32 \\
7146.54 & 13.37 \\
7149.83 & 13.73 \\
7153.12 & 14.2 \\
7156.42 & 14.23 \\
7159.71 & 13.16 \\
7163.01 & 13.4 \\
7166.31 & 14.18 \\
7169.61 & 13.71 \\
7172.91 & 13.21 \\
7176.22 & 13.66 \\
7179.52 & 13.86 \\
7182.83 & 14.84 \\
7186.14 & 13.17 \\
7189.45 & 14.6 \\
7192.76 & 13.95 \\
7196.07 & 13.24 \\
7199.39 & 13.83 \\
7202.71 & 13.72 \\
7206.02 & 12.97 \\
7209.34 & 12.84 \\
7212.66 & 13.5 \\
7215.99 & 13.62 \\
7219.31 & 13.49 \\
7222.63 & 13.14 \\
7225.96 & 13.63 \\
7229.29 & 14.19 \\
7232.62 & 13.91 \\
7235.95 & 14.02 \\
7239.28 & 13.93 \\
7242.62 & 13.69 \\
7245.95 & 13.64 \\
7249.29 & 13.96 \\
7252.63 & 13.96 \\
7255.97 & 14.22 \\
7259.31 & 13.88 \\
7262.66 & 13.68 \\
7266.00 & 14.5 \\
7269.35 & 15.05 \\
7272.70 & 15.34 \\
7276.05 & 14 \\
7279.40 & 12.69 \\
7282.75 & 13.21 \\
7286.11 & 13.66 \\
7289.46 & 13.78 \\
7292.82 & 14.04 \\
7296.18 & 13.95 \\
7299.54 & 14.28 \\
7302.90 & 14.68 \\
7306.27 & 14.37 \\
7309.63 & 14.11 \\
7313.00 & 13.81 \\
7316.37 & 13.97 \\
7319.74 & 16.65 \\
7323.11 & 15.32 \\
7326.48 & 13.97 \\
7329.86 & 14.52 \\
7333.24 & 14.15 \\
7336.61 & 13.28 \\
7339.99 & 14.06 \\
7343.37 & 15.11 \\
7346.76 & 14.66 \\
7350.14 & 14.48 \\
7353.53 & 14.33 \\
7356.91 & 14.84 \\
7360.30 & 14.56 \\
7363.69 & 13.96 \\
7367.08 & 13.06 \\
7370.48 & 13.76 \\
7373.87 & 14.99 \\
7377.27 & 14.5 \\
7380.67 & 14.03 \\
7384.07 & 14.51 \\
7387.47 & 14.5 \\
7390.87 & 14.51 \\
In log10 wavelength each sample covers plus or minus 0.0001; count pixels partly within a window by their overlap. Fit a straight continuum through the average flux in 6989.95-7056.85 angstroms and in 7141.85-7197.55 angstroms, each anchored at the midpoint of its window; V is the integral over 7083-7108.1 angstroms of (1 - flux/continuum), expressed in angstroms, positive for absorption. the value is 1.8 angstroms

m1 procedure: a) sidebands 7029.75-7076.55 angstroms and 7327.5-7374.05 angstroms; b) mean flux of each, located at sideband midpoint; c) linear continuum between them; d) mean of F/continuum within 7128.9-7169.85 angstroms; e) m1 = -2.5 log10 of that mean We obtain 0.05 mag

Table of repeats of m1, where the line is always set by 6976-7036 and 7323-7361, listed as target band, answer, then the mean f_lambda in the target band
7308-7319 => 0.018 mag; 14.2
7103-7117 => 0.094 mag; 13.4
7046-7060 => 0.074 mag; 13.7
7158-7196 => 0.058 mag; 13.8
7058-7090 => 0.068 mag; 13.7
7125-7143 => 0.109 mag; 13.2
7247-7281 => 0.026 mag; 14.1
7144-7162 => 0.065 mag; 13.7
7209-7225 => 0.088 mag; 13.4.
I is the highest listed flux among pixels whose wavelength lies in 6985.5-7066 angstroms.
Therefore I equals 16.48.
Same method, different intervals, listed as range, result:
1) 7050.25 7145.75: 14.48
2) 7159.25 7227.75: 14.84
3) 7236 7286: 15.34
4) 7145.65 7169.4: 14.23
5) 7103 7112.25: 13.36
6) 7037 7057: 14.79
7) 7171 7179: 13.66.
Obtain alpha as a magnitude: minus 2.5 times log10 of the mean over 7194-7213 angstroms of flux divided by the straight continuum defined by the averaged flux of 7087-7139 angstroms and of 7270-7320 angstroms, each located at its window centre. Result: 0.03 mag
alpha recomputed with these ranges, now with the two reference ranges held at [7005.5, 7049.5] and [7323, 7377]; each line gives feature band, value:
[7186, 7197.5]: 0.06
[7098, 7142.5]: 0.11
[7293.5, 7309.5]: 0.01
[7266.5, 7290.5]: 0.03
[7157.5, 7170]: 0.08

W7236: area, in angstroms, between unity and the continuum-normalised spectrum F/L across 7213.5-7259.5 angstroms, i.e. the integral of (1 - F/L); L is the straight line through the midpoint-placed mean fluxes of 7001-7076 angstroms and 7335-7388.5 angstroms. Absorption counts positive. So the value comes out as 1.82 angstroms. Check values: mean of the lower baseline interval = 14.5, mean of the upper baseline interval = 14.3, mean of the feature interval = 13.8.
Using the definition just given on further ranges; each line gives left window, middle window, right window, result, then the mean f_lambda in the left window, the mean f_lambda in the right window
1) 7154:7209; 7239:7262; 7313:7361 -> 0.3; 13.7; 14.5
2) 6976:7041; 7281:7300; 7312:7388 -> 0.9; 14.7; 14.4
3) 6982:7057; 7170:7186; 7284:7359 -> 0.7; 14.6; 14.4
